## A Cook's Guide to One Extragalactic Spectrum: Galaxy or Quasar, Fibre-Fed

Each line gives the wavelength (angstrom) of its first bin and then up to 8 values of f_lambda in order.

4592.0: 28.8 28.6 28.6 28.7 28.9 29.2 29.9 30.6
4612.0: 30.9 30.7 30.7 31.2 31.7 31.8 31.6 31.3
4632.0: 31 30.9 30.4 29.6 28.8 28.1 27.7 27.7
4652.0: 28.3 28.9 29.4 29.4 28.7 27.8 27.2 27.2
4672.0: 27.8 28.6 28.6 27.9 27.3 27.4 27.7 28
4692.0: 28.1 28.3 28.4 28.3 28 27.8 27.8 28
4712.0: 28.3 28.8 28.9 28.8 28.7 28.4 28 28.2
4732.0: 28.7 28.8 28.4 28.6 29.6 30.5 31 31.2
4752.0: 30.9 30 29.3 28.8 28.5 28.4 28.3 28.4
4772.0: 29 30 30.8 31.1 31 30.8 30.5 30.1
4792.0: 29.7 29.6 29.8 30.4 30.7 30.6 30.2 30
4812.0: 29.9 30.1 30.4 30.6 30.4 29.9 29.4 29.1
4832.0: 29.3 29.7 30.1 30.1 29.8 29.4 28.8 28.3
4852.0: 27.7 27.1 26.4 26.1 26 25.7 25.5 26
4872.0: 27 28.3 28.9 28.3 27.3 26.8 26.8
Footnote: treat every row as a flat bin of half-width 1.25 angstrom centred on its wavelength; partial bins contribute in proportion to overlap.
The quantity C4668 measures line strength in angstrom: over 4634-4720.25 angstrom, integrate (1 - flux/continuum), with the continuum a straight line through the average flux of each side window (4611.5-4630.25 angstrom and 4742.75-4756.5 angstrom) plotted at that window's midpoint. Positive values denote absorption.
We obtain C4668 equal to 7.3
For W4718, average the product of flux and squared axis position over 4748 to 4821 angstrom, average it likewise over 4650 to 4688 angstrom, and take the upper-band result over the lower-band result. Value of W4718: 1.12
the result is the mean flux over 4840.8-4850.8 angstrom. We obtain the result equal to 29.1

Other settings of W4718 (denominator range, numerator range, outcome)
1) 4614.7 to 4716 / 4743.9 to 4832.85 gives 1.09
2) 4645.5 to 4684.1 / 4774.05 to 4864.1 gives 1.12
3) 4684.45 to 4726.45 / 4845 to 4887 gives 1.03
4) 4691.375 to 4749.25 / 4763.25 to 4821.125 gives 1.08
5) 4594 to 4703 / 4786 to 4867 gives 1.08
